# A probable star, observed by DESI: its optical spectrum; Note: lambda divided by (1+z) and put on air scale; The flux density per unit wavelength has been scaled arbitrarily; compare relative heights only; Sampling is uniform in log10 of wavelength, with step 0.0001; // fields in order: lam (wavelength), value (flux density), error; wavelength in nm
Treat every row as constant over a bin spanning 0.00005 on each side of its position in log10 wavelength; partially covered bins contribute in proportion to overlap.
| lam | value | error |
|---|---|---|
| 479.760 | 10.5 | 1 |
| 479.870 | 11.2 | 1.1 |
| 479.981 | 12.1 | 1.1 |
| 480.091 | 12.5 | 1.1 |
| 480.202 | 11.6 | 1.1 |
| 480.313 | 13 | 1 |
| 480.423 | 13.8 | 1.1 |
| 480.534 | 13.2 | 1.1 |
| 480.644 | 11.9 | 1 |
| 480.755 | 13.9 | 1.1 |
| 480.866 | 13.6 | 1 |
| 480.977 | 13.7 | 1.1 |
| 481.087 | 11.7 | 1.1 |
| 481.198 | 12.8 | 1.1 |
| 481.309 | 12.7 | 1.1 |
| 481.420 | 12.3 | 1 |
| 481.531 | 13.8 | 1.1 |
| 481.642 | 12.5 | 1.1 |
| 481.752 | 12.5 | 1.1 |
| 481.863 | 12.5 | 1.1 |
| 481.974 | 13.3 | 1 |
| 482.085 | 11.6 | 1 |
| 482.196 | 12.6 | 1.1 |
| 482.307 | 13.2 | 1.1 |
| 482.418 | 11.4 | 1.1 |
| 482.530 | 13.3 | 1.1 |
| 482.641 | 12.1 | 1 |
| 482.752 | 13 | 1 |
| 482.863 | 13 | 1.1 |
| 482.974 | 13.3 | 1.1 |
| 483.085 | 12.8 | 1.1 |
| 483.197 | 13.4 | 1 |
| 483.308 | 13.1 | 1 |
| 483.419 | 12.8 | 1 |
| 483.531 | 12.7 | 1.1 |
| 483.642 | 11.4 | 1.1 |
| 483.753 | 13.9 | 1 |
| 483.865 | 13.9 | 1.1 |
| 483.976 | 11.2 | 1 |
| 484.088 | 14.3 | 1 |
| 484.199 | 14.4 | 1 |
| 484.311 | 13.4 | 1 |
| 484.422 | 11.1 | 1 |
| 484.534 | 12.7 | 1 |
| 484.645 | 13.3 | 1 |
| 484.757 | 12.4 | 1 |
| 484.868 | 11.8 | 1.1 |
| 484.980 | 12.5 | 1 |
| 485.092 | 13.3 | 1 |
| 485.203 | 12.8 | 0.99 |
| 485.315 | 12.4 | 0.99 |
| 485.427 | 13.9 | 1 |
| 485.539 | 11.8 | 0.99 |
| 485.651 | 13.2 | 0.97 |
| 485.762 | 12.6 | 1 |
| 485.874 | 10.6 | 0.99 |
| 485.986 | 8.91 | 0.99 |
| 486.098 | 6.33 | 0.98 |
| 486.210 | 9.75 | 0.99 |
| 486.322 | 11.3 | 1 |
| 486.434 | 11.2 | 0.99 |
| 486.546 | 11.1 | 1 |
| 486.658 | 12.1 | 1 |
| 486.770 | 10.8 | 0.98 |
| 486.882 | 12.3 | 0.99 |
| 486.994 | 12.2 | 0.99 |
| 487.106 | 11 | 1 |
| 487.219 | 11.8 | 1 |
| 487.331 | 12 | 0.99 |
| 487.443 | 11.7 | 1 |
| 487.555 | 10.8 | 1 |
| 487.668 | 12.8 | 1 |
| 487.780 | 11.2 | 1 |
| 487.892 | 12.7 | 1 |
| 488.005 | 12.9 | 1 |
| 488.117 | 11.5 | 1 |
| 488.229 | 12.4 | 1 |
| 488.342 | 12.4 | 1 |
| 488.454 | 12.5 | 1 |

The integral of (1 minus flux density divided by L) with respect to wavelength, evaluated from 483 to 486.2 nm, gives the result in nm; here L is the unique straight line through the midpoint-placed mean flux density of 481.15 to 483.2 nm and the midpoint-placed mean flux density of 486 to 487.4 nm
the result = -0.16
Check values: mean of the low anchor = 12.7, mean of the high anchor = 10.9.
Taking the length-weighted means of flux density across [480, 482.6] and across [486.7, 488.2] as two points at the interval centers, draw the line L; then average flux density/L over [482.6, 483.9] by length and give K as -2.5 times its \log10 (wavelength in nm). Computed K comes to -0.04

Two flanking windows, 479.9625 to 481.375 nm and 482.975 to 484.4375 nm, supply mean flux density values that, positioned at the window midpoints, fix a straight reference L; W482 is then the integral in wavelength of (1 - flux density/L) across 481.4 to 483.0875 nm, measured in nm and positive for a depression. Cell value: 0.028 nm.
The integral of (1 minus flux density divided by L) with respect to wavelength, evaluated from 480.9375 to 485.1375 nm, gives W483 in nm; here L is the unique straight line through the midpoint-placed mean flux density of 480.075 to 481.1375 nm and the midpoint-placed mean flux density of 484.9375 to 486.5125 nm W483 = -0.20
